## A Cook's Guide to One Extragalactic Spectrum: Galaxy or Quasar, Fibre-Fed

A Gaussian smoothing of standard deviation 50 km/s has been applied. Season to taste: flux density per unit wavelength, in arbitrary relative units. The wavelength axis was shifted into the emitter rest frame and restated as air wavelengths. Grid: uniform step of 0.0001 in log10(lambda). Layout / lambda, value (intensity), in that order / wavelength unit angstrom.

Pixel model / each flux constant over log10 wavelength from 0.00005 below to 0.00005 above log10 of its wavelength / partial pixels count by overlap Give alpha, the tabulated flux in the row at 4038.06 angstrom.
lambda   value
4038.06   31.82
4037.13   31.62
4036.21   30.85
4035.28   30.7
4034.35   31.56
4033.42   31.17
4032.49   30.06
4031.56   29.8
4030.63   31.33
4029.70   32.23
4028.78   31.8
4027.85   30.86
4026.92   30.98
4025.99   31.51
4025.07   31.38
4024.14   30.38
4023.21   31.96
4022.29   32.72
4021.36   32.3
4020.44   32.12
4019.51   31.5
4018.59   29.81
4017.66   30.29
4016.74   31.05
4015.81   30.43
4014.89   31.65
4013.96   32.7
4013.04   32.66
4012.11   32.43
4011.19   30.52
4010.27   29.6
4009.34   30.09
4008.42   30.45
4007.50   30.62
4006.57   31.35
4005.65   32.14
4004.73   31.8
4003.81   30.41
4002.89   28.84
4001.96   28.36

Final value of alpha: 31.82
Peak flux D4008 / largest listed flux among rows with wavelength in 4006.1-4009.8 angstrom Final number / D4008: 31.35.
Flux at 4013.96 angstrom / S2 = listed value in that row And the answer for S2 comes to 32.7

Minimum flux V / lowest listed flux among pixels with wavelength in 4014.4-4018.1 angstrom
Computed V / 30.29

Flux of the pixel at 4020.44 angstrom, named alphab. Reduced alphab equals 32.12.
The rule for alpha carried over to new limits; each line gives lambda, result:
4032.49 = 30.06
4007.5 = 30.62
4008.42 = 30.45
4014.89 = 31.65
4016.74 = 31.05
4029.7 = 32.23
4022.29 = 32.72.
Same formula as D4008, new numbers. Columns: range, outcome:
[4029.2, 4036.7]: 32.23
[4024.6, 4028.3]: 31.51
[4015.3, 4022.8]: 32.72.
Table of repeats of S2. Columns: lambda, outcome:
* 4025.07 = 31.38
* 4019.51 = 31.5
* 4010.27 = 29.6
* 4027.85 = 30.86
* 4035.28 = 30.7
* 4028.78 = 31.8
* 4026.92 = 30.98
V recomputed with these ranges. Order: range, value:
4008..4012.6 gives 29.6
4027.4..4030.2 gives 30.86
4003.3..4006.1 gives 30.41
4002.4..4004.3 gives 28.84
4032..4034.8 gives 30.06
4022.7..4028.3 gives 30.38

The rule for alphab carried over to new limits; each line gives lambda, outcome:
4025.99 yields 31.51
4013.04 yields 32.66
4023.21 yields 31.96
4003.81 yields 30.41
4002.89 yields 28.84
